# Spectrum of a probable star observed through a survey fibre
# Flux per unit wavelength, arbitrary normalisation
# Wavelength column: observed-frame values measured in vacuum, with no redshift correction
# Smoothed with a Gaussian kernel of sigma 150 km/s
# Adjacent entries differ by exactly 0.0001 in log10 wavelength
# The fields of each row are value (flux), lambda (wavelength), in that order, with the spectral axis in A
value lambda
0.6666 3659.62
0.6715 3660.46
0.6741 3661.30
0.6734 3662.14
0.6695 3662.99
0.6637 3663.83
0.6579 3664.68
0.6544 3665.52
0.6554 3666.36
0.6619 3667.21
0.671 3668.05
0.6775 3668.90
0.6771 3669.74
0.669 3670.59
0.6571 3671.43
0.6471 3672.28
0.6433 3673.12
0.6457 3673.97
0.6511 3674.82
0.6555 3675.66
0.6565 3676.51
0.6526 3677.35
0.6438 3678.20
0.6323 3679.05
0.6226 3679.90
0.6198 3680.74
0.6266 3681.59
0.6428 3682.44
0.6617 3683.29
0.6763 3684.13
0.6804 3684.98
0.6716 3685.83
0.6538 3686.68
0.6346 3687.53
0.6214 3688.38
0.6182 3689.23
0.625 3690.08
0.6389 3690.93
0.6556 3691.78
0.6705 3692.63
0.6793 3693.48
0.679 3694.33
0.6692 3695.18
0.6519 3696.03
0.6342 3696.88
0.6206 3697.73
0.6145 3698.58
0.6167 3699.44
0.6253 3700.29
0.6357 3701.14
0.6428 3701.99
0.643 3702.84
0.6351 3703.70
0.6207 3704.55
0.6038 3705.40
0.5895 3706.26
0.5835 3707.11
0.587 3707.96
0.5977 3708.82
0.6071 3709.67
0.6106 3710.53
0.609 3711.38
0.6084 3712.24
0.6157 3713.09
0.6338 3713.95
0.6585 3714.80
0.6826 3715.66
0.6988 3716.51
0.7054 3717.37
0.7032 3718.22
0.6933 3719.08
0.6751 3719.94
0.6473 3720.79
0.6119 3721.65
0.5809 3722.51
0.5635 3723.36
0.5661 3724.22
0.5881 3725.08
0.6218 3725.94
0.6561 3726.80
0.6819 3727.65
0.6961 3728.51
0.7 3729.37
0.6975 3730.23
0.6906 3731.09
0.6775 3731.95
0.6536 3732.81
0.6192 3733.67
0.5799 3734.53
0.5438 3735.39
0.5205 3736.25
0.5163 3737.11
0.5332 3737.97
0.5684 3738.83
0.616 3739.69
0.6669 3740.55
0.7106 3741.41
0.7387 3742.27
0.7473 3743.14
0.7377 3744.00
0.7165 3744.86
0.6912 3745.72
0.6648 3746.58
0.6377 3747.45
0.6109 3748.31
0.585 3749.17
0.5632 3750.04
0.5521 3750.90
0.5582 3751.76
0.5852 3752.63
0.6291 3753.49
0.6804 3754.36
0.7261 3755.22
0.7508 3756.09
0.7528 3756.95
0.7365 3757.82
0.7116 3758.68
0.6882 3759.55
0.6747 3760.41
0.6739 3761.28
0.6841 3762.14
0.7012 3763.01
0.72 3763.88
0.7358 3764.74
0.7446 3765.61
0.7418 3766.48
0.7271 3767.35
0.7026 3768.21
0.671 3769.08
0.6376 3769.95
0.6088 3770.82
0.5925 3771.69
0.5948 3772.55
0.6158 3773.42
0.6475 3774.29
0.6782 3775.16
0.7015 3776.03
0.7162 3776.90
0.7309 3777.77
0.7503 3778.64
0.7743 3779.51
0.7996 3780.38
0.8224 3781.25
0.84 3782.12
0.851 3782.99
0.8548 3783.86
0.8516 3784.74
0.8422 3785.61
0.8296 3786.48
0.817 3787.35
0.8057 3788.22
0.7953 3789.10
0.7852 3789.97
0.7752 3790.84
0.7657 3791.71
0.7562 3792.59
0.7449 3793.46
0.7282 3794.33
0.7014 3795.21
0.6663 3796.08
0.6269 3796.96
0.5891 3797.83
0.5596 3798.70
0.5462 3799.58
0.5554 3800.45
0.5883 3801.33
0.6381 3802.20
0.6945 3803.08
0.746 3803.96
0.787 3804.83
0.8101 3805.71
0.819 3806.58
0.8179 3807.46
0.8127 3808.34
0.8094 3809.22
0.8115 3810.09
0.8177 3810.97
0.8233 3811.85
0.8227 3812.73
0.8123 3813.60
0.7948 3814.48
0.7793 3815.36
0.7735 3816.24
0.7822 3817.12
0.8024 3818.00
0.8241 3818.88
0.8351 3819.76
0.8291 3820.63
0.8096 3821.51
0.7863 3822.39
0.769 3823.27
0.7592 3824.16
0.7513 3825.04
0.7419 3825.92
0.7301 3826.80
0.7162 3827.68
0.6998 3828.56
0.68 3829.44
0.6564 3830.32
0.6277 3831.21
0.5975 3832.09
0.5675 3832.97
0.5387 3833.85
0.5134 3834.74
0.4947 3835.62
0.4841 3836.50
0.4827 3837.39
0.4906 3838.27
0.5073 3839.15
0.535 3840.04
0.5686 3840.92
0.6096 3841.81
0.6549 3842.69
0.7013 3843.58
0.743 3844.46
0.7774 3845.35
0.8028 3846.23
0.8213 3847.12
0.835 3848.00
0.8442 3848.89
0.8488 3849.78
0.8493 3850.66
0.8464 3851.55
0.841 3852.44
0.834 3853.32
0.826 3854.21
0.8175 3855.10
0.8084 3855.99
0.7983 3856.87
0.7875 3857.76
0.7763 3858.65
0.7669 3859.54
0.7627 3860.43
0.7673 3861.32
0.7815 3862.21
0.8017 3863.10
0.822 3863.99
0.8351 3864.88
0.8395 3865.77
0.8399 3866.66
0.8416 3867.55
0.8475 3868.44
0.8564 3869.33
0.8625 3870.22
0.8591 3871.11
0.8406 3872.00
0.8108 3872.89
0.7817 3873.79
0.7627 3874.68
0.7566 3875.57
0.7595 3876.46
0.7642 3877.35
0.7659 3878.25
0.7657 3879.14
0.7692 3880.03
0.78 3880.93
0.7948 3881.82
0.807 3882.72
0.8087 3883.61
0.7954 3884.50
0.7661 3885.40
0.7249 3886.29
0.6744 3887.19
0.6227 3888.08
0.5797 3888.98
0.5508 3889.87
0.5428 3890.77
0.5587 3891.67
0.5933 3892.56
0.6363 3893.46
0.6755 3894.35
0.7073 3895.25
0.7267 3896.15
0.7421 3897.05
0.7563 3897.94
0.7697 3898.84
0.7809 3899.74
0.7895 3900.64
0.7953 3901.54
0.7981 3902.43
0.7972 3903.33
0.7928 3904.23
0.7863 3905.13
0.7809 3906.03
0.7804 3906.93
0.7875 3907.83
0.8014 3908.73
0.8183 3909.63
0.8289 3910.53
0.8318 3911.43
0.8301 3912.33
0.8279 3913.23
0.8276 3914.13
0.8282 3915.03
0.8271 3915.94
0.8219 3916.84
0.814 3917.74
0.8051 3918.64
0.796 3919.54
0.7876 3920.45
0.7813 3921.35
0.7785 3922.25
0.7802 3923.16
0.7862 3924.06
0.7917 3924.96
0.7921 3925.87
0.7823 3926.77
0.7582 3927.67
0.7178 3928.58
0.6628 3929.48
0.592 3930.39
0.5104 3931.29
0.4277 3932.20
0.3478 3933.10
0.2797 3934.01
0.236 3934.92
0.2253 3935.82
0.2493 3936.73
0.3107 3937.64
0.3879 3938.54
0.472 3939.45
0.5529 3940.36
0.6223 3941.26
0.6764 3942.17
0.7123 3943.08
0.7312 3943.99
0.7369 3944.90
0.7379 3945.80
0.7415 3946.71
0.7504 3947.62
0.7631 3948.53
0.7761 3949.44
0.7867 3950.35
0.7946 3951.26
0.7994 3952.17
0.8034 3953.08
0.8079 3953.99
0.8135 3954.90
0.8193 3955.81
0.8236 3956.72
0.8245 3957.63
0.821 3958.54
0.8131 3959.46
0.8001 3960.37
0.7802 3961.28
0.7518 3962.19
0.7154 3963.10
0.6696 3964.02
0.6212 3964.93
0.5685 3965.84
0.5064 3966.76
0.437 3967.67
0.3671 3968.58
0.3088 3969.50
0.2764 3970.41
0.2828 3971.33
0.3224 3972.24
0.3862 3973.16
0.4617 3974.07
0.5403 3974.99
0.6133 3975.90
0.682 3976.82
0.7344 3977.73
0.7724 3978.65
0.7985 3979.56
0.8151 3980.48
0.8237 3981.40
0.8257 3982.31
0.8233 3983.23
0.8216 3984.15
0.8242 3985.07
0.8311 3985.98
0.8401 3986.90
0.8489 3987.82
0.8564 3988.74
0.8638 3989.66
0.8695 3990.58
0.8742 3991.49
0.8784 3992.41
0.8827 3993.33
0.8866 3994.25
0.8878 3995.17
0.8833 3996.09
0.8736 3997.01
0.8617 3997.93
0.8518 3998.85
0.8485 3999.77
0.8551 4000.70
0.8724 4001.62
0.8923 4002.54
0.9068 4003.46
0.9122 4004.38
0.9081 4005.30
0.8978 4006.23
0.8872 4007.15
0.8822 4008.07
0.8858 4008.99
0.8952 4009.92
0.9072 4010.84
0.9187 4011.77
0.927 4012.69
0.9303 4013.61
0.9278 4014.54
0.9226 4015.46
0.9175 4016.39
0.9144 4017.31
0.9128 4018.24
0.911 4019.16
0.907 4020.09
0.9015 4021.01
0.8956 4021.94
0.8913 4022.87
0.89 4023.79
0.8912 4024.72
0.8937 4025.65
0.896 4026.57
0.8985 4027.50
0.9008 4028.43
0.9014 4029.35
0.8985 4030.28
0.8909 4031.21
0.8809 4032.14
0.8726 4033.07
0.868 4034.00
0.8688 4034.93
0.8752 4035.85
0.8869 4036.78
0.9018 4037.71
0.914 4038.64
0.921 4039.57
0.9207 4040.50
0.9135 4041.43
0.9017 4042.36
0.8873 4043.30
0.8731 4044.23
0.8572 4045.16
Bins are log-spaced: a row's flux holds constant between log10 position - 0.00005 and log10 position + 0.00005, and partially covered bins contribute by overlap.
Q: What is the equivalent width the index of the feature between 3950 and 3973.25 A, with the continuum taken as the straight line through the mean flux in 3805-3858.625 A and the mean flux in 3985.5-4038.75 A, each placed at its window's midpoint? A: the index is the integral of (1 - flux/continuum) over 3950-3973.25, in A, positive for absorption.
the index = 5.5 A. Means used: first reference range 0.736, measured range 0.645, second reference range 0.889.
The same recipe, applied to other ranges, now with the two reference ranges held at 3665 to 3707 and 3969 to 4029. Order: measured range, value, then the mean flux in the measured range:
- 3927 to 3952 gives 6.45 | 0.581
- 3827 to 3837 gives 1.71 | 0.6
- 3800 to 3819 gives -1.50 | 0.768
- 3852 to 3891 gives -1.75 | 0.778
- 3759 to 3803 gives -1.04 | 0.713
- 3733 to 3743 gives 0.99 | 0.607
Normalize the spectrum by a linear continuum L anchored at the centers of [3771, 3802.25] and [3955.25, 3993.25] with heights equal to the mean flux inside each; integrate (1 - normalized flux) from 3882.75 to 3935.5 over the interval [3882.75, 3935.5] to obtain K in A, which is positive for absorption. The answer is -1.1 A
